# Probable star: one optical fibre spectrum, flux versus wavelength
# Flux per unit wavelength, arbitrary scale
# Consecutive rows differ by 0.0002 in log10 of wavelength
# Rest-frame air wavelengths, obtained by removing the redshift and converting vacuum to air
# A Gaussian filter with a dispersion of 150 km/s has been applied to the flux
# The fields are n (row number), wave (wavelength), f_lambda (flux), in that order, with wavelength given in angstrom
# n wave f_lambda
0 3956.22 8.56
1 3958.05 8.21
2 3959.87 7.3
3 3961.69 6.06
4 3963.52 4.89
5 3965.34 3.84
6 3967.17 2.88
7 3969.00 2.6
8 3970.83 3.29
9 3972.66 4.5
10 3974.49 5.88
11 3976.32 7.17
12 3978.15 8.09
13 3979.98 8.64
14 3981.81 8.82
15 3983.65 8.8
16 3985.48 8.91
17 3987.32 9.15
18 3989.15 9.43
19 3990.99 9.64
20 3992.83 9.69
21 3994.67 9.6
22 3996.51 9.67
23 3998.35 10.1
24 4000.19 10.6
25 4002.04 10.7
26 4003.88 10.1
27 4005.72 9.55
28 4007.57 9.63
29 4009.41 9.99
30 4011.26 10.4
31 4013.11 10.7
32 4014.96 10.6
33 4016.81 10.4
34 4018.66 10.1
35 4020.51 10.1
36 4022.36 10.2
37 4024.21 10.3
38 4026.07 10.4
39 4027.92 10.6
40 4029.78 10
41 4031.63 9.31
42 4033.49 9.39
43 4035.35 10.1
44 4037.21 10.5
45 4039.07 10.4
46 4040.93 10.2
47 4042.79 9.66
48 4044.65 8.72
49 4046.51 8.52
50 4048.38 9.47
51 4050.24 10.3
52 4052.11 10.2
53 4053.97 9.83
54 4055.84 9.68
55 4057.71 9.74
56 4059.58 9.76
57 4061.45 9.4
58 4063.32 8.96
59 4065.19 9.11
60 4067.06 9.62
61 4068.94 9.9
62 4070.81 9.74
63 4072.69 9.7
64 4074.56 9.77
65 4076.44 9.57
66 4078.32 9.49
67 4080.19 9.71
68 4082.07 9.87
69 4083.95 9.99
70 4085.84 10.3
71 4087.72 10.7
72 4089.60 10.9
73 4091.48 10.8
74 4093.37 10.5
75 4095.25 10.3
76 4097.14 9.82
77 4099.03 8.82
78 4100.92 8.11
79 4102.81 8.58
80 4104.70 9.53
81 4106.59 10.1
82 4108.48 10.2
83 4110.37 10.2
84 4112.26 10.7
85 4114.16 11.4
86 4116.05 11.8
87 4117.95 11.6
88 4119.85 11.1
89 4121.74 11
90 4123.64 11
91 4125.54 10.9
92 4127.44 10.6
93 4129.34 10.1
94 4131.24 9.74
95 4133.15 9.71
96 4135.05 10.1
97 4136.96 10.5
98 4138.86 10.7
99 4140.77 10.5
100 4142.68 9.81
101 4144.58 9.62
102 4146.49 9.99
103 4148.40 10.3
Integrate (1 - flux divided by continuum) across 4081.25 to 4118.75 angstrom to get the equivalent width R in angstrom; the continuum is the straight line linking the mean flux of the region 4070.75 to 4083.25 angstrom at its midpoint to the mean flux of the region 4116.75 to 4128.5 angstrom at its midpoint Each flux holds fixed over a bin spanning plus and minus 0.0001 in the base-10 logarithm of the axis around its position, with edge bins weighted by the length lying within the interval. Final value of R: 0.60 angstrom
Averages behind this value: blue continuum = 9.7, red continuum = 11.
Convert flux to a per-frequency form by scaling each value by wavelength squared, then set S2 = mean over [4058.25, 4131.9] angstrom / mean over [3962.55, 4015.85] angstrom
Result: 1.29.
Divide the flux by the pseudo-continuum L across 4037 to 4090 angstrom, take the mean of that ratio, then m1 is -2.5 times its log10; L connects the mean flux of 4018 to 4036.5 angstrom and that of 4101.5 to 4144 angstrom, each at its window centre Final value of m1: 0.05 mag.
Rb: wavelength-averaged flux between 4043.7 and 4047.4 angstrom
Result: 8.64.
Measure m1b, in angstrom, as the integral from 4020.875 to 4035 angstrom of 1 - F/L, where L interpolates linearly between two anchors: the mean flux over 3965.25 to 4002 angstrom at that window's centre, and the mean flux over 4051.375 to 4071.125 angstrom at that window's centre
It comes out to -2.0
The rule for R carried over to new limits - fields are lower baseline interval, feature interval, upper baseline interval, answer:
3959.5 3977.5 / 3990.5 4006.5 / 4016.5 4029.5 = -4.5 angstrom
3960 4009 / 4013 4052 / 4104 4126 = -4.8 angstrom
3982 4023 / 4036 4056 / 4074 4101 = 0.3 angstrom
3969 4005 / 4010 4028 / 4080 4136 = -2.9 angstrom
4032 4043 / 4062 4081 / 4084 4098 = 1.4 angstrom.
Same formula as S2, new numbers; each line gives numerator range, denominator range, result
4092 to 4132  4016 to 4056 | 1.08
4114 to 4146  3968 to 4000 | 1.43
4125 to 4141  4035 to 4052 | 1.10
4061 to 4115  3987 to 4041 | 1.02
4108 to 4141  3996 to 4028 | 1.10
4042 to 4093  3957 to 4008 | 1.31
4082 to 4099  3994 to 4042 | 1.05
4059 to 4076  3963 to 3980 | 2.00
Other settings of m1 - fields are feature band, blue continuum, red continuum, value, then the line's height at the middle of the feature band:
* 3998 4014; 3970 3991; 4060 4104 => -0.24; 8.16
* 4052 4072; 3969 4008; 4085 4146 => -0.01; 9.55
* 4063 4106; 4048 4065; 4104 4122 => 0.05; 10.2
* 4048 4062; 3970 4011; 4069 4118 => -0.03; 9.57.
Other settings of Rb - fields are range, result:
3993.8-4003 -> 10.1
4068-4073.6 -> 9.77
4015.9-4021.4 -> 10.2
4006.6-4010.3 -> 9.81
